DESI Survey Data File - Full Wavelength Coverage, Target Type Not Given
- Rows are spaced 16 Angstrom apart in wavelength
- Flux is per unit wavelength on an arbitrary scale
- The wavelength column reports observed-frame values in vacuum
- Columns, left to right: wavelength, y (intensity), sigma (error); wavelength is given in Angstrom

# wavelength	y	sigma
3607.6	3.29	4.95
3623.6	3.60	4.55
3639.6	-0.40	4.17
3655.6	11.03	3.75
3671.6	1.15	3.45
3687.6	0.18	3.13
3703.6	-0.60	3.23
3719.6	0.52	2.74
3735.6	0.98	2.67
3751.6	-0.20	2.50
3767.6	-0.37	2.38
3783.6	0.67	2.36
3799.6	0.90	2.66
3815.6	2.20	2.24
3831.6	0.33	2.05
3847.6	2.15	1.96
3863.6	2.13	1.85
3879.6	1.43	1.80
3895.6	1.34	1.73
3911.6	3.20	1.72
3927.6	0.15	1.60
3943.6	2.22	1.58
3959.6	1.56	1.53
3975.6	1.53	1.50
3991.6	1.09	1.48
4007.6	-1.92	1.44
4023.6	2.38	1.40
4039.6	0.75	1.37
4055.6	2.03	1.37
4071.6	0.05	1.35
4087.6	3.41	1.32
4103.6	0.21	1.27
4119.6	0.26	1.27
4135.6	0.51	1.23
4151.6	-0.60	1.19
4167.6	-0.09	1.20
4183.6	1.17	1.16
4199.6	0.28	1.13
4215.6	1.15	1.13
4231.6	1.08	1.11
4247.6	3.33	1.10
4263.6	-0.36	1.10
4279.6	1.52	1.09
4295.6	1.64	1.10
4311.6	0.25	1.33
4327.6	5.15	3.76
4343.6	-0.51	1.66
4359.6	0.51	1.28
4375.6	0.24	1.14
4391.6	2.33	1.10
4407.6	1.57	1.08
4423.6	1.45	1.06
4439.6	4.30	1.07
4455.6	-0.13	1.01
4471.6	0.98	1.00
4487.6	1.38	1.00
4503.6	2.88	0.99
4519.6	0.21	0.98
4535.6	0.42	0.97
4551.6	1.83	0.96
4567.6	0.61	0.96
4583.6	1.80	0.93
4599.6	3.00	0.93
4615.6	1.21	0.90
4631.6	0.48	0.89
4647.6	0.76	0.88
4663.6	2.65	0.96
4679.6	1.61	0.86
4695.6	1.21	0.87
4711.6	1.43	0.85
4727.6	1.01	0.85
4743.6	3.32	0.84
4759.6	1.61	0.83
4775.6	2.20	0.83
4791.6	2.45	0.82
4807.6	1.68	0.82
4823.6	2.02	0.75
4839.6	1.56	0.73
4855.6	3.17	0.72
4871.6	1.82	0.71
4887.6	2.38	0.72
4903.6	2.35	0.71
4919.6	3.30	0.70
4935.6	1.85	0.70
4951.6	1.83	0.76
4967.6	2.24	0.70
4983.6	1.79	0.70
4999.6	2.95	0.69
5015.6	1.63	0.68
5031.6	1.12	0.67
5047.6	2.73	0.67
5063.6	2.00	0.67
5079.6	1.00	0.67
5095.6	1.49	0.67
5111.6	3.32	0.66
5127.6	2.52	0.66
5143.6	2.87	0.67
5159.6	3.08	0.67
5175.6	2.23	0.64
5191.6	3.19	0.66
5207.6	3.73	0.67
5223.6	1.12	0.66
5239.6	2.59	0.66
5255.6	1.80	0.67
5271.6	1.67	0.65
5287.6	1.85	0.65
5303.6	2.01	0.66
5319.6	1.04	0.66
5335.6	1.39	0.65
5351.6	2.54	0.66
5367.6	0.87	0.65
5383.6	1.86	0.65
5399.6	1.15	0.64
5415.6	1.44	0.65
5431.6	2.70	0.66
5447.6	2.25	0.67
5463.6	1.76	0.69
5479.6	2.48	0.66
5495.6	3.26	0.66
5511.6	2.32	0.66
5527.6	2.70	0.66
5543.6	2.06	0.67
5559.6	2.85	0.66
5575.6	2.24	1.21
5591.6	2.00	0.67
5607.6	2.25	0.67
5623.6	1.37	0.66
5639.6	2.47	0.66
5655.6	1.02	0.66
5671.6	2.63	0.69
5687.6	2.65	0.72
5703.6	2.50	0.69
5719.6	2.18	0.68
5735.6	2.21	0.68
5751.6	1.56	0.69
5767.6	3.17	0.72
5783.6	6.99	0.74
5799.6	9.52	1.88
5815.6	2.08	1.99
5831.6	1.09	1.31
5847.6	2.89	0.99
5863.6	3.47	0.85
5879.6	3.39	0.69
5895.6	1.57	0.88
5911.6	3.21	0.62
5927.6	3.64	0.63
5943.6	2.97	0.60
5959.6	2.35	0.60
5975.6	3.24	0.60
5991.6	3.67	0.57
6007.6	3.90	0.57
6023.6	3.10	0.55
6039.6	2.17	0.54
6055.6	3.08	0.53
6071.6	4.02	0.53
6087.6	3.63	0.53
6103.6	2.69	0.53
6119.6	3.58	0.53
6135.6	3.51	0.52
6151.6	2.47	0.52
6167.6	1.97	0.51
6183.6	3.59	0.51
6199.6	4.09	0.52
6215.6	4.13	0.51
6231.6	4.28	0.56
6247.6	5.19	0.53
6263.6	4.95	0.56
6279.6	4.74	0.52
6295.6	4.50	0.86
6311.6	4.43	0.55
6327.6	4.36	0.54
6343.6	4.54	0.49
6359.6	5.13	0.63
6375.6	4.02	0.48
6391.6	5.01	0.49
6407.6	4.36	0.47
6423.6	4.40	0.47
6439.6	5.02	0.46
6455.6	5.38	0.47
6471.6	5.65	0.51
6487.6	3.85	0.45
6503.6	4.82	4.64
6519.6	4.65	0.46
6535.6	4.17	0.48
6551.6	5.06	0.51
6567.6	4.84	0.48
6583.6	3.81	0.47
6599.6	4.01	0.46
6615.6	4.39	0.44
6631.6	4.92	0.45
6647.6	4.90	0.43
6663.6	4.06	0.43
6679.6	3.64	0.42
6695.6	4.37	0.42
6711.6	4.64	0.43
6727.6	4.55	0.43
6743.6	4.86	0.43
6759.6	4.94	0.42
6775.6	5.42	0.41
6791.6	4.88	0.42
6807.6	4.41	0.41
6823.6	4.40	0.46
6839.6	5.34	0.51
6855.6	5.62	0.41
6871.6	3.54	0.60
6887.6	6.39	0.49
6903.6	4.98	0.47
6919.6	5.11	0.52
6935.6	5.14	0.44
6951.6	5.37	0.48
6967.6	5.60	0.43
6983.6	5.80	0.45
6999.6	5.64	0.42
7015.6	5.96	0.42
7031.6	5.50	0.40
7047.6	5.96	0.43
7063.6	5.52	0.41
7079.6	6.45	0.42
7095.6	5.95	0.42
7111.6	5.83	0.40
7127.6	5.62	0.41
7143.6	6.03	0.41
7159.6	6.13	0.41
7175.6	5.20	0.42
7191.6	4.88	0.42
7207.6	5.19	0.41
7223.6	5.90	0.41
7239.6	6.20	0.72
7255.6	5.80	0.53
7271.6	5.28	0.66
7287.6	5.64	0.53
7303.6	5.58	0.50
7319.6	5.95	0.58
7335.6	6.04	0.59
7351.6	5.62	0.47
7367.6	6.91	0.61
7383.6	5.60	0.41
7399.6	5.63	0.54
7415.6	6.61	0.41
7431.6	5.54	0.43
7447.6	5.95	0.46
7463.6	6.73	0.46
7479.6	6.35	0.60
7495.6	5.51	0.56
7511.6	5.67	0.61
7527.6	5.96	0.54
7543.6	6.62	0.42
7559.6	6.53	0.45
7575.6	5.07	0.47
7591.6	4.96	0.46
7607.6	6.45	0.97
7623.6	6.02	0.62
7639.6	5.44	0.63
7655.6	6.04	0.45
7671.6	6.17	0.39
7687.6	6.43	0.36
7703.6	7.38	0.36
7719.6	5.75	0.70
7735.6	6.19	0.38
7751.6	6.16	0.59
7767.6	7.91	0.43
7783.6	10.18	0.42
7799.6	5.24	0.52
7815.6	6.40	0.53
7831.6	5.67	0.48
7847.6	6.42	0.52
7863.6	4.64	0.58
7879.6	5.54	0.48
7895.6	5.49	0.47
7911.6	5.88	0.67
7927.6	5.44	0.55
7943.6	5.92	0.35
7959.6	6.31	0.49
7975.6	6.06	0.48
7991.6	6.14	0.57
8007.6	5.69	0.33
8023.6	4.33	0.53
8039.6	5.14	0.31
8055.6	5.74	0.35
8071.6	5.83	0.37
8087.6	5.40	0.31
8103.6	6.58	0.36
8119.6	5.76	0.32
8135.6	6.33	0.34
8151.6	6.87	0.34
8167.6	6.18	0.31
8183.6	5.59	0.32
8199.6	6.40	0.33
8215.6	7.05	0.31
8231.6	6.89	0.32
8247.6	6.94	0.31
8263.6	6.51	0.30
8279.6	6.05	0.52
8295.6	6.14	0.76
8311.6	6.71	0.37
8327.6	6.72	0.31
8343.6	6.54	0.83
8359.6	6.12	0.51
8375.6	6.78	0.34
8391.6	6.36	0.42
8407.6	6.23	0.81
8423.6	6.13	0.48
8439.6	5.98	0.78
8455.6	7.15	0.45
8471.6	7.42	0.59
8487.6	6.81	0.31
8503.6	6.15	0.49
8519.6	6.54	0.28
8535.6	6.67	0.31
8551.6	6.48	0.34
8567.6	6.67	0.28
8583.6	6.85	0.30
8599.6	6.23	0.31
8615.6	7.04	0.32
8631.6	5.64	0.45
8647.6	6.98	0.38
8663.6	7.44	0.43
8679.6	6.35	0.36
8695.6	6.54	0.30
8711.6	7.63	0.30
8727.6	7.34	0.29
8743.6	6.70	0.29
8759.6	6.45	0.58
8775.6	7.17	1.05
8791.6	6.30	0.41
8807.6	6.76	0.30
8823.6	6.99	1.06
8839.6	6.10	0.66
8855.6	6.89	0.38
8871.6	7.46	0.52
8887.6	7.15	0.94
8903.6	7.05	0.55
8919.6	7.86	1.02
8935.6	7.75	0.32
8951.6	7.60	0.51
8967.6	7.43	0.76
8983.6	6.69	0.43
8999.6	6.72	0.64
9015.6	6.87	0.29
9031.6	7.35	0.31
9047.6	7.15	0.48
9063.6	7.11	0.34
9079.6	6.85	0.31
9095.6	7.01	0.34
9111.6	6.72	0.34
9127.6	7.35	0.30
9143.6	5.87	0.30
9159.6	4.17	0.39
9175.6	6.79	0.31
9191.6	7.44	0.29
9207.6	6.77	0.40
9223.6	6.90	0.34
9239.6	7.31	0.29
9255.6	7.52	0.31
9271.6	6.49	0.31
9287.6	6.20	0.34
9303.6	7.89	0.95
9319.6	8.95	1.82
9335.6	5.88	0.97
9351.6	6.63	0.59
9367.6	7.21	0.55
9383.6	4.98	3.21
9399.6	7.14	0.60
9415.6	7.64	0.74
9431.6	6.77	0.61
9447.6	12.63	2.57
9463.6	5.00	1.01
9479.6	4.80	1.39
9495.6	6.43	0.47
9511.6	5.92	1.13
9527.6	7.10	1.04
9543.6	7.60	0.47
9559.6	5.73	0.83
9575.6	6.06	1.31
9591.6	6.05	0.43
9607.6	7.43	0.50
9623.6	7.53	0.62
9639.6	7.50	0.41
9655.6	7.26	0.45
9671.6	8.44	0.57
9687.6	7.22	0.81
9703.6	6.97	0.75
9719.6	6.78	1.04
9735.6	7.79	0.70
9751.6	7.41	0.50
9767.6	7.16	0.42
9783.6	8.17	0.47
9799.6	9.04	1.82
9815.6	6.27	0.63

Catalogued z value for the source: 0.553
